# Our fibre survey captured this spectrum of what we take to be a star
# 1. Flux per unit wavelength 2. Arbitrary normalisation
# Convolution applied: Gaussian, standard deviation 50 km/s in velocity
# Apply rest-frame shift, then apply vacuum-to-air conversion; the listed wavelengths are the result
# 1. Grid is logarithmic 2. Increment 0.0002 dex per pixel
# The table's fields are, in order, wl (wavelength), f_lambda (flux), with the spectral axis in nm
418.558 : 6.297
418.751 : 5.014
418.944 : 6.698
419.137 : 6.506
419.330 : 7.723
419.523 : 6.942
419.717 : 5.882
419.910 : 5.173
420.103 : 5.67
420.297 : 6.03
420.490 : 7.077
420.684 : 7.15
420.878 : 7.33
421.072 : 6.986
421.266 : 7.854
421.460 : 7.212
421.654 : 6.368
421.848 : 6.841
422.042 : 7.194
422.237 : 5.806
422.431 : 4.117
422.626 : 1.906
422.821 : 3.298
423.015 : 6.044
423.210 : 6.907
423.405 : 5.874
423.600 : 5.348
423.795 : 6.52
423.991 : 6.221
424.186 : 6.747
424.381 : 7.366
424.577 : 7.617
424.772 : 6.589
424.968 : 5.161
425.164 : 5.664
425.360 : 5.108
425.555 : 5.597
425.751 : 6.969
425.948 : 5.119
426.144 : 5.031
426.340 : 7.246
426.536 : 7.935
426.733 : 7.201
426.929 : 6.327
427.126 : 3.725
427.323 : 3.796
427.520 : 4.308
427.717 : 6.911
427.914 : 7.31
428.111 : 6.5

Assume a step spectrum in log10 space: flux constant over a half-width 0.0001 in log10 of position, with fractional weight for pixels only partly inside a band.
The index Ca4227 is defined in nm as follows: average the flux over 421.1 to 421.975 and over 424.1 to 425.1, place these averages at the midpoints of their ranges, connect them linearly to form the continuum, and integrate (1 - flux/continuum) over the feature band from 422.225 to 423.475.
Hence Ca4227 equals 0.39 nm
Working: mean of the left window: 7.07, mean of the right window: 6.66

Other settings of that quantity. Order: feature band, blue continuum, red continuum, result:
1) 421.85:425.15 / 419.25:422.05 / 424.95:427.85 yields 0.22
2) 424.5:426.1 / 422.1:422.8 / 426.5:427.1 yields -0.06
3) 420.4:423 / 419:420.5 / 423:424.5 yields 0.12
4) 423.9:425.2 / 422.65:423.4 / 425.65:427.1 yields -0.19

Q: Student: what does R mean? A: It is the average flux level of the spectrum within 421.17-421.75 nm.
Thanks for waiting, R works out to 7.15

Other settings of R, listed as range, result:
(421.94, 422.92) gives 4.48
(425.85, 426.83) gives 6.51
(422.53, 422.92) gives 2.63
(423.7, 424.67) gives 6.89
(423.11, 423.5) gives 6.39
